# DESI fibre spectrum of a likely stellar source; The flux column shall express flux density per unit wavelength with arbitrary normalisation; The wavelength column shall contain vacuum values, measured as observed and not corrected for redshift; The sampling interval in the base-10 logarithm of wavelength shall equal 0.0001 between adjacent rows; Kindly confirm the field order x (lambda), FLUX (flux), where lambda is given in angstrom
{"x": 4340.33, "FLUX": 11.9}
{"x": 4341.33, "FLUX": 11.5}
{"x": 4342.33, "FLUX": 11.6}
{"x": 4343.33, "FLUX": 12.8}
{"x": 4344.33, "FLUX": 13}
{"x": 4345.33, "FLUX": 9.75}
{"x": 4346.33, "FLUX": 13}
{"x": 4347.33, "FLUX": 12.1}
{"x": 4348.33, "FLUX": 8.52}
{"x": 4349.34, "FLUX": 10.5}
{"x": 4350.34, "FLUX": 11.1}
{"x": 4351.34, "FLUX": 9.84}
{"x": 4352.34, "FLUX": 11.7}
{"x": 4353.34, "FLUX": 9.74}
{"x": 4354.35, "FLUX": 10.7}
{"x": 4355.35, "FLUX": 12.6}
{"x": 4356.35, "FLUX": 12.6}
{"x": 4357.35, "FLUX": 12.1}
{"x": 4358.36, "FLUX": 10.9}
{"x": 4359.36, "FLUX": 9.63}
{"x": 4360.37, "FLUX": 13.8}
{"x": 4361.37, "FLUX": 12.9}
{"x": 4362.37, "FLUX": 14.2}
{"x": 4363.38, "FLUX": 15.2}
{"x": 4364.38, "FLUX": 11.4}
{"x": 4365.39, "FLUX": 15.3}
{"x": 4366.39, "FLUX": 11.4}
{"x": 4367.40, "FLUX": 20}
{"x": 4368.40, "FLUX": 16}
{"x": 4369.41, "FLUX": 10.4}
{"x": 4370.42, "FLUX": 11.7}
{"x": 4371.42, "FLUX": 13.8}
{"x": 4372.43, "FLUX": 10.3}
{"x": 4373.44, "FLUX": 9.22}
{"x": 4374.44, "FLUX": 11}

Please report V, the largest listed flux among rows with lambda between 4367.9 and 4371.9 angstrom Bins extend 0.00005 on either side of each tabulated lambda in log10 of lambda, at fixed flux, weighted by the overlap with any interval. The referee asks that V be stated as 16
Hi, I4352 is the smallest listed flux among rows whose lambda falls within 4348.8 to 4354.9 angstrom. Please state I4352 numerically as 9.74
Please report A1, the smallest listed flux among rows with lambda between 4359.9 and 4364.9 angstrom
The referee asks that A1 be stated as 11.4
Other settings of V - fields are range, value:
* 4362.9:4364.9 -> 15.2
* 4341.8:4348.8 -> 13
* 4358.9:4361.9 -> 13.8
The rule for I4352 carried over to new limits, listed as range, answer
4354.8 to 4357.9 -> 12.1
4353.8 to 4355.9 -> 10.7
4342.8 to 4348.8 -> 8.52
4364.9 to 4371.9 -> 10.4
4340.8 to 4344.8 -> 11.5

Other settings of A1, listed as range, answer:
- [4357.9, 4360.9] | 9.63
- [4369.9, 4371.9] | 11.7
